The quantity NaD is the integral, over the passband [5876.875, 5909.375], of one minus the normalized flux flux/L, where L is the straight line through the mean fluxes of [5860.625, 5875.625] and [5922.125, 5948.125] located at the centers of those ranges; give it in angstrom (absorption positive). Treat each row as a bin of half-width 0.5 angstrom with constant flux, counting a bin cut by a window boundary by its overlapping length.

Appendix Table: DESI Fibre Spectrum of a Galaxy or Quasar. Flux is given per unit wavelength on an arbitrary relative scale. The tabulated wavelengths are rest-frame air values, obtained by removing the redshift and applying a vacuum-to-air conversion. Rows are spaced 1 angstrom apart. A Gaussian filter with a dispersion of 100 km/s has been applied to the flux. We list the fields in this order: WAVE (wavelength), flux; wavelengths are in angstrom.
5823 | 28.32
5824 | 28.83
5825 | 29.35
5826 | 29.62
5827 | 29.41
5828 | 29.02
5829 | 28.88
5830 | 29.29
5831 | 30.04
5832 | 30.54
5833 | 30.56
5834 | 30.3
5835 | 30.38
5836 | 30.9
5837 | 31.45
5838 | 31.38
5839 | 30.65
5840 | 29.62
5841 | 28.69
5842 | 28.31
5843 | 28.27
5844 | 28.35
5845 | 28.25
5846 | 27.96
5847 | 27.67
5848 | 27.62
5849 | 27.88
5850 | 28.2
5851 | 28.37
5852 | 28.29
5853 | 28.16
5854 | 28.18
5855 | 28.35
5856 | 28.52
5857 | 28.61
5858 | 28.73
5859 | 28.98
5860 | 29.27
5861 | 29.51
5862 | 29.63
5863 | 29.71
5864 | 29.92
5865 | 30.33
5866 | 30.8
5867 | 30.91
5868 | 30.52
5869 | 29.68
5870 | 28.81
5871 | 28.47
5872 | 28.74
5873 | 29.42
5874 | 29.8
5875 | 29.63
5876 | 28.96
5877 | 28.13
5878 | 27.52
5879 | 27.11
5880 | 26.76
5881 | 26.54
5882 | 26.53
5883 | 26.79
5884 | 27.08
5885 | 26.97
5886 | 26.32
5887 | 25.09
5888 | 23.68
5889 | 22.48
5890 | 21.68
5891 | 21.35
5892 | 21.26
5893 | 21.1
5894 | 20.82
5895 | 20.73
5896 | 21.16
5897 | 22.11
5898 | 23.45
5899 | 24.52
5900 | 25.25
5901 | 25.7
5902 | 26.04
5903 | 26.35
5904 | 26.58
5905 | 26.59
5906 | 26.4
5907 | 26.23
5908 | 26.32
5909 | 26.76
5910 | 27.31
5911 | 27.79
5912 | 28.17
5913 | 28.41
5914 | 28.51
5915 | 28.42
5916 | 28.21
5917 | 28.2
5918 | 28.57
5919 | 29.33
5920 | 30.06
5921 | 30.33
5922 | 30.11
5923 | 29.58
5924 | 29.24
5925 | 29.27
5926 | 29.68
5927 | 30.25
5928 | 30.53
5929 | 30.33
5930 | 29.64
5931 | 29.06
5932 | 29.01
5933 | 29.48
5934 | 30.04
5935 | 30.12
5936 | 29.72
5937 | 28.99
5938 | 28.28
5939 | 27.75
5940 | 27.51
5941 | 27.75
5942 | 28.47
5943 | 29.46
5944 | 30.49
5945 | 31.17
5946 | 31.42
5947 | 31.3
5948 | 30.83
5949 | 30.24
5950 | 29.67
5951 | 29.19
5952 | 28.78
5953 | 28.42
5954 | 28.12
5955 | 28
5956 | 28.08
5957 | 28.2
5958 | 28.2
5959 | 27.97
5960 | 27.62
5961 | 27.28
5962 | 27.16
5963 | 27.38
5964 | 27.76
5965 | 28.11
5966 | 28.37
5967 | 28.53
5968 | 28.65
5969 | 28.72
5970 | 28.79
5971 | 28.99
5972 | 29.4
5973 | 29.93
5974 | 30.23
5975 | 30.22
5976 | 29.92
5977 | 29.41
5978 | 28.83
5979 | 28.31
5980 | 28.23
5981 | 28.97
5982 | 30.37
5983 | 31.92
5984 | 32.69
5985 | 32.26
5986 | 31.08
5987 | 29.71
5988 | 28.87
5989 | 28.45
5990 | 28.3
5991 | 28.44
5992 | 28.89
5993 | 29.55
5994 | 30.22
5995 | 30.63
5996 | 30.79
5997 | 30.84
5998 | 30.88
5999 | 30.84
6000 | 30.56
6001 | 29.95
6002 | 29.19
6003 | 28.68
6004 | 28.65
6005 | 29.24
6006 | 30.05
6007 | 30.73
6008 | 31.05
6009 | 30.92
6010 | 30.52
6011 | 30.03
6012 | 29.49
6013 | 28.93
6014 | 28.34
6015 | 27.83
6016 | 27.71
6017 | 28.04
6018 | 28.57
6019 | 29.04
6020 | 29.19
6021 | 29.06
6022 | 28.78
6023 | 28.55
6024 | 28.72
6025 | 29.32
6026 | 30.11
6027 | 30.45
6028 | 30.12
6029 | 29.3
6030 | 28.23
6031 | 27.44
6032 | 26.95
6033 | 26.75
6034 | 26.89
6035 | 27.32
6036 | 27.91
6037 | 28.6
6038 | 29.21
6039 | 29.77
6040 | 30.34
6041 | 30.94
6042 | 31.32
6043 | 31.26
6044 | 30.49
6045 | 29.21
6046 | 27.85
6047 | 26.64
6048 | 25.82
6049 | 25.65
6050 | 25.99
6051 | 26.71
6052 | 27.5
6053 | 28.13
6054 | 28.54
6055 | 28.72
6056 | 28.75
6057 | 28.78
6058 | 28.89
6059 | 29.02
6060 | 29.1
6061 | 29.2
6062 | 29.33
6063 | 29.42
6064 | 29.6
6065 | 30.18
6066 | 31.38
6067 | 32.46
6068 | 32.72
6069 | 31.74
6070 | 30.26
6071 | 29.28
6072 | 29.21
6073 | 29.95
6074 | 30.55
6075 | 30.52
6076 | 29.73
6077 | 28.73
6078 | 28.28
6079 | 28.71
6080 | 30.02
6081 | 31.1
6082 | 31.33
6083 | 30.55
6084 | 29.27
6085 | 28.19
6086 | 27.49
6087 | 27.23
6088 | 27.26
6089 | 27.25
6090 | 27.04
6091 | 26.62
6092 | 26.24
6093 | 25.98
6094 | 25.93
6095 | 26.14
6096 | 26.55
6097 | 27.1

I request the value 5.28 angstrom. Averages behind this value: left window 29.7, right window 29.6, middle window 24.8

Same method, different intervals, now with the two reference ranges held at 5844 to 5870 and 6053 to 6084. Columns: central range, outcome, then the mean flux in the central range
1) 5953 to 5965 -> 0.6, 27.8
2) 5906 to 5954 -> 0.3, 29.1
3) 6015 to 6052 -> 1.4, 28.5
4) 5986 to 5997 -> 0.0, 29.5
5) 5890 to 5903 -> 2.8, 22.9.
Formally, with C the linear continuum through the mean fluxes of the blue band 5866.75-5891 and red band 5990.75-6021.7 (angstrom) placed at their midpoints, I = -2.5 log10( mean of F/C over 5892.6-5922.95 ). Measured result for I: 0.06 mag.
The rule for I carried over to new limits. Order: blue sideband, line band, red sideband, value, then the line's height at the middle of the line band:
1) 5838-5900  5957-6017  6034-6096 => -0.04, 28.2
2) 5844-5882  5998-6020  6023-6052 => -0.03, 28.6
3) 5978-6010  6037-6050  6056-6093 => 0.02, 29.6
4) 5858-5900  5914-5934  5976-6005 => -0.06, 27.9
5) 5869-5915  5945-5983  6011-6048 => -0.06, 27.5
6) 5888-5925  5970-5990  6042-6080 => -0.09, 27.5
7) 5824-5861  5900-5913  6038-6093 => 0.09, 29.1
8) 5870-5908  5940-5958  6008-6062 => -0.09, 26.9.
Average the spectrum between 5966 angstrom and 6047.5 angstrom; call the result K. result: 29.4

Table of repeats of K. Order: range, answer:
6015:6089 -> 29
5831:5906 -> 27.5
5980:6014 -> 30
